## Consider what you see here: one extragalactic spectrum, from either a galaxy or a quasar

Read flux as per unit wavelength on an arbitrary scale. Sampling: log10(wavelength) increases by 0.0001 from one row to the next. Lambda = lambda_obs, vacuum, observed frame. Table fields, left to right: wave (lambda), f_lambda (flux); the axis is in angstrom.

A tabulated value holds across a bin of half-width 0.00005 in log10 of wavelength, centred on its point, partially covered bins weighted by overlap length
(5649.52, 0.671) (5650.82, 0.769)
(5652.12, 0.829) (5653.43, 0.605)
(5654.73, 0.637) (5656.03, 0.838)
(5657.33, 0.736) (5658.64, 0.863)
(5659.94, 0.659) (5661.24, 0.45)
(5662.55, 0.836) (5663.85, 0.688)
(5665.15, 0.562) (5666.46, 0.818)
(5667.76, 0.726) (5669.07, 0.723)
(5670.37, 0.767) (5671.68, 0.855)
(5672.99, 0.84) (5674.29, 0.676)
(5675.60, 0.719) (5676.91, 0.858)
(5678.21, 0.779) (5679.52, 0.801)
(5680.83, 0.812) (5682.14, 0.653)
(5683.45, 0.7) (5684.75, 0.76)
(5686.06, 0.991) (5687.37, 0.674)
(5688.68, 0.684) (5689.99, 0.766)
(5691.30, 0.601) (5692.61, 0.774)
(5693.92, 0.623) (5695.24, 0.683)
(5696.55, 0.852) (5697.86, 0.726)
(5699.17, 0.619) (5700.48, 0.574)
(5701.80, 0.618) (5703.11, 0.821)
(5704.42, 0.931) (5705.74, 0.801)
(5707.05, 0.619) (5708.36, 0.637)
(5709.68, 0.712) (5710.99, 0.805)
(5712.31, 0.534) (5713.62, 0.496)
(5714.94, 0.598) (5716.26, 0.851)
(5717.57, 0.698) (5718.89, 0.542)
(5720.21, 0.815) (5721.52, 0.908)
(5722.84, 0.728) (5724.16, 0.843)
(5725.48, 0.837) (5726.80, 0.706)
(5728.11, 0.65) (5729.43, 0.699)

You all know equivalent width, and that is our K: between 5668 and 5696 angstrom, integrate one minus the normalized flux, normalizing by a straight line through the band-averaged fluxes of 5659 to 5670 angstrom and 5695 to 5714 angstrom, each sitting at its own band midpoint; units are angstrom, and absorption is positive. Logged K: -2.2 angstrom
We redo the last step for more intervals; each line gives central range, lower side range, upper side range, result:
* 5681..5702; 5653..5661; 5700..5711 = 0.26 angstrom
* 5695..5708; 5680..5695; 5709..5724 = -0.12 angstrom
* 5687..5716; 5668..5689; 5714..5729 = 2.37 angstrom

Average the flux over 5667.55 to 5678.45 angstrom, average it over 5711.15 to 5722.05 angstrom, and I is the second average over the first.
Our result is 0.88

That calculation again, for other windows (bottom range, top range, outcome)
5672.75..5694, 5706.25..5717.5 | 0.88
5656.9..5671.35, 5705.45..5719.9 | 0.93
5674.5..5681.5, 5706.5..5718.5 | 0.84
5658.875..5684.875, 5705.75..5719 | 0.90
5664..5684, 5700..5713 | 0.94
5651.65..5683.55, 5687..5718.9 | 0.94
